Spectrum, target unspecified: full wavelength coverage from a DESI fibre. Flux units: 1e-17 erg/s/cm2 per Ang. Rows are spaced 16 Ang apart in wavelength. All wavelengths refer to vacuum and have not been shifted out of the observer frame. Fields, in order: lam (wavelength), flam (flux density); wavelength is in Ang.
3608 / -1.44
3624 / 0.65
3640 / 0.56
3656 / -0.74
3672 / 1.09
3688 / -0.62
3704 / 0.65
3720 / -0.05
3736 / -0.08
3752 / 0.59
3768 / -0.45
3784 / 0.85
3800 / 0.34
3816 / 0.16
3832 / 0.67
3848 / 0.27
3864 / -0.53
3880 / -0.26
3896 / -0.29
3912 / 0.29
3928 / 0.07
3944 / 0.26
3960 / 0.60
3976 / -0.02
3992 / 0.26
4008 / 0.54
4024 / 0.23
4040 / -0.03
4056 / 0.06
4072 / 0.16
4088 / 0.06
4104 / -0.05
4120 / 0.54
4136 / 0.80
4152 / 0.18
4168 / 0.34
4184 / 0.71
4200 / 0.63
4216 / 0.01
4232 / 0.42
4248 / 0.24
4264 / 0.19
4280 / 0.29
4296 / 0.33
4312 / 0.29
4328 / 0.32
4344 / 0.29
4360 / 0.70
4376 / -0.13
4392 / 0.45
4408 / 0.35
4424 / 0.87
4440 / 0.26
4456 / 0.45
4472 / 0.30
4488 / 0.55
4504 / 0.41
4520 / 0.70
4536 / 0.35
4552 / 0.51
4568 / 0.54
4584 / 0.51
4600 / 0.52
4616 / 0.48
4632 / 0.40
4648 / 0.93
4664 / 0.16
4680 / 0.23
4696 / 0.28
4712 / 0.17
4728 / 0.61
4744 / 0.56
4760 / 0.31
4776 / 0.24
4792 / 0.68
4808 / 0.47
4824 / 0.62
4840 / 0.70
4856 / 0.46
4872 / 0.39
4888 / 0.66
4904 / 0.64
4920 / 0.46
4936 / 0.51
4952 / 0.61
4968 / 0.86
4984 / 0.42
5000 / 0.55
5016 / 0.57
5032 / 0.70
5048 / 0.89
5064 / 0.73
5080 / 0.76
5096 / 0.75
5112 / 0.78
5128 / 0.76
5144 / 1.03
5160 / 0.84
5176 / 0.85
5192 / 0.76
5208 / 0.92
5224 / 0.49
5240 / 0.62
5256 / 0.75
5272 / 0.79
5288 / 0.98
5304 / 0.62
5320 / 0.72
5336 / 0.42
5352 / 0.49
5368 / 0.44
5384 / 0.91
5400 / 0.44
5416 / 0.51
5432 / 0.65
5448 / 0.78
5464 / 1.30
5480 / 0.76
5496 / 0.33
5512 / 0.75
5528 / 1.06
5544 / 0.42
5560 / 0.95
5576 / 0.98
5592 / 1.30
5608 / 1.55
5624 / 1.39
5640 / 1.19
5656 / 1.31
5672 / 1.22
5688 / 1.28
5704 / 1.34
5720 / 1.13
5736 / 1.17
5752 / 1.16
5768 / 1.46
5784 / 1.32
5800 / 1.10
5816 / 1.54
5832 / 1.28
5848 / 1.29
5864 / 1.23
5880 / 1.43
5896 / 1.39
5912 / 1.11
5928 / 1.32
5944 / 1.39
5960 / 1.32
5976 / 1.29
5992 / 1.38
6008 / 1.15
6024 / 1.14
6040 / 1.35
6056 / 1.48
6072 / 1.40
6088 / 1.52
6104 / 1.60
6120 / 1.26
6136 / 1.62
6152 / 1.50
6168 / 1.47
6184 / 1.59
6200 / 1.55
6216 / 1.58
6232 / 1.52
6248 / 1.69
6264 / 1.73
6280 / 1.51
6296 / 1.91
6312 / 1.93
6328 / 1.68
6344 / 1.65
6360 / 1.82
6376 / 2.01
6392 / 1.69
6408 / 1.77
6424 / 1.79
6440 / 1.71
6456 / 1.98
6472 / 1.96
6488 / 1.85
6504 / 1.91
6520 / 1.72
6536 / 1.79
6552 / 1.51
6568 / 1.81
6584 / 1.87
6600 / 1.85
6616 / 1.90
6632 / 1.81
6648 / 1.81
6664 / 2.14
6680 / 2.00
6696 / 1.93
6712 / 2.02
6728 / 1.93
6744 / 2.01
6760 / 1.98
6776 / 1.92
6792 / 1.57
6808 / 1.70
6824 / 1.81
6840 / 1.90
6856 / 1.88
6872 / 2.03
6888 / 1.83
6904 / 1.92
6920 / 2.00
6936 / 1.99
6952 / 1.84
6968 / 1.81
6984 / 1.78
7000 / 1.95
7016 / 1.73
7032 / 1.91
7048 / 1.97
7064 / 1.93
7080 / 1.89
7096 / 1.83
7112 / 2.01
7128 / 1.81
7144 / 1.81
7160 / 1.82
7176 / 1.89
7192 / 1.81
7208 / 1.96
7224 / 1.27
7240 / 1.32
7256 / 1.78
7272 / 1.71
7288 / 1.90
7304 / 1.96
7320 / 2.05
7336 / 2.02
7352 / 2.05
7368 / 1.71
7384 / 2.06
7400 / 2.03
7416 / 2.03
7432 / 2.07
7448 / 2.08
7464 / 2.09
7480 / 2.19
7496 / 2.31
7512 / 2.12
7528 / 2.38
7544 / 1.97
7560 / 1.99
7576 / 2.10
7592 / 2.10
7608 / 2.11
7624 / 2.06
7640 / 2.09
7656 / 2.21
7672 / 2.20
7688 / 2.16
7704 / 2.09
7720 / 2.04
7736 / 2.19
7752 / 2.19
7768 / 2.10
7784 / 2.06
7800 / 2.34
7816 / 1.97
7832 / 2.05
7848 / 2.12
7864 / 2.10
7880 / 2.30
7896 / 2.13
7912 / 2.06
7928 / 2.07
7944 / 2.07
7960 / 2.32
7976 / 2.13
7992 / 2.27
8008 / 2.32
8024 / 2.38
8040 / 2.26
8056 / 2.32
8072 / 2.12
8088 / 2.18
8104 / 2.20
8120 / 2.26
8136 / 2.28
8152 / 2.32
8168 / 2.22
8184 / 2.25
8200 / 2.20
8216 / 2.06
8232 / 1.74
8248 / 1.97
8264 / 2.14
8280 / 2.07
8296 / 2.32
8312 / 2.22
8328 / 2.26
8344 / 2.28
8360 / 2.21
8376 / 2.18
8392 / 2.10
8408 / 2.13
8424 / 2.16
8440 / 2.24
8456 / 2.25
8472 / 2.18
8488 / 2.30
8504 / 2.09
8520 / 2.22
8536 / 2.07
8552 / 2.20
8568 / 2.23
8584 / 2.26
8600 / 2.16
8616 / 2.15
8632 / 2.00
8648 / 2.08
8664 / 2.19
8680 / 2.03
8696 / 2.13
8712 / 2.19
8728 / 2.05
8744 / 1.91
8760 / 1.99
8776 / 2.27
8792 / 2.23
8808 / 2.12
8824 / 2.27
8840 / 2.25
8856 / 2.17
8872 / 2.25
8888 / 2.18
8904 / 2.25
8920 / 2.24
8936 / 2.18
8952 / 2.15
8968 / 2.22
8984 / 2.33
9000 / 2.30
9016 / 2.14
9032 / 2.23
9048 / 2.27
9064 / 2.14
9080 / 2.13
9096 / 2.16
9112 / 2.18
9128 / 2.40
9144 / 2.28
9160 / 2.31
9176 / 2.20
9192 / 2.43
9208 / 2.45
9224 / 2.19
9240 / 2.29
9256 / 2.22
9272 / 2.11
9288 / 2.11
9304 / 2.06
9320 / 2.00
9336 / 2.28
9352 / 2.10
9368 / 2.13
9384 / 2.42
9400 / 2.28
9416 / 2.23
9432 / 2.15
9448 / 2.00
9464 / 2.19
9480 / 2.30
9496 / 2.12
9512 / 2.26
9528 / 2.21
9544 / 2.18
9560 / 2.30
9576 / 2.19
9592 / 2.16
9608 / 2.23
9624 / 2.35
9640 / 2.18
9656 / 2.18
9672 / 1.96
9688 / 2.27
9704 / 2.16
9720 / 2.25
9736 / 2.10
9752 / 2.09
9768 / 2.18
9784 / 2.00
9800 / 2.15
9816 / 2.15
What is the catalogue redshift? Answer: 0.40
